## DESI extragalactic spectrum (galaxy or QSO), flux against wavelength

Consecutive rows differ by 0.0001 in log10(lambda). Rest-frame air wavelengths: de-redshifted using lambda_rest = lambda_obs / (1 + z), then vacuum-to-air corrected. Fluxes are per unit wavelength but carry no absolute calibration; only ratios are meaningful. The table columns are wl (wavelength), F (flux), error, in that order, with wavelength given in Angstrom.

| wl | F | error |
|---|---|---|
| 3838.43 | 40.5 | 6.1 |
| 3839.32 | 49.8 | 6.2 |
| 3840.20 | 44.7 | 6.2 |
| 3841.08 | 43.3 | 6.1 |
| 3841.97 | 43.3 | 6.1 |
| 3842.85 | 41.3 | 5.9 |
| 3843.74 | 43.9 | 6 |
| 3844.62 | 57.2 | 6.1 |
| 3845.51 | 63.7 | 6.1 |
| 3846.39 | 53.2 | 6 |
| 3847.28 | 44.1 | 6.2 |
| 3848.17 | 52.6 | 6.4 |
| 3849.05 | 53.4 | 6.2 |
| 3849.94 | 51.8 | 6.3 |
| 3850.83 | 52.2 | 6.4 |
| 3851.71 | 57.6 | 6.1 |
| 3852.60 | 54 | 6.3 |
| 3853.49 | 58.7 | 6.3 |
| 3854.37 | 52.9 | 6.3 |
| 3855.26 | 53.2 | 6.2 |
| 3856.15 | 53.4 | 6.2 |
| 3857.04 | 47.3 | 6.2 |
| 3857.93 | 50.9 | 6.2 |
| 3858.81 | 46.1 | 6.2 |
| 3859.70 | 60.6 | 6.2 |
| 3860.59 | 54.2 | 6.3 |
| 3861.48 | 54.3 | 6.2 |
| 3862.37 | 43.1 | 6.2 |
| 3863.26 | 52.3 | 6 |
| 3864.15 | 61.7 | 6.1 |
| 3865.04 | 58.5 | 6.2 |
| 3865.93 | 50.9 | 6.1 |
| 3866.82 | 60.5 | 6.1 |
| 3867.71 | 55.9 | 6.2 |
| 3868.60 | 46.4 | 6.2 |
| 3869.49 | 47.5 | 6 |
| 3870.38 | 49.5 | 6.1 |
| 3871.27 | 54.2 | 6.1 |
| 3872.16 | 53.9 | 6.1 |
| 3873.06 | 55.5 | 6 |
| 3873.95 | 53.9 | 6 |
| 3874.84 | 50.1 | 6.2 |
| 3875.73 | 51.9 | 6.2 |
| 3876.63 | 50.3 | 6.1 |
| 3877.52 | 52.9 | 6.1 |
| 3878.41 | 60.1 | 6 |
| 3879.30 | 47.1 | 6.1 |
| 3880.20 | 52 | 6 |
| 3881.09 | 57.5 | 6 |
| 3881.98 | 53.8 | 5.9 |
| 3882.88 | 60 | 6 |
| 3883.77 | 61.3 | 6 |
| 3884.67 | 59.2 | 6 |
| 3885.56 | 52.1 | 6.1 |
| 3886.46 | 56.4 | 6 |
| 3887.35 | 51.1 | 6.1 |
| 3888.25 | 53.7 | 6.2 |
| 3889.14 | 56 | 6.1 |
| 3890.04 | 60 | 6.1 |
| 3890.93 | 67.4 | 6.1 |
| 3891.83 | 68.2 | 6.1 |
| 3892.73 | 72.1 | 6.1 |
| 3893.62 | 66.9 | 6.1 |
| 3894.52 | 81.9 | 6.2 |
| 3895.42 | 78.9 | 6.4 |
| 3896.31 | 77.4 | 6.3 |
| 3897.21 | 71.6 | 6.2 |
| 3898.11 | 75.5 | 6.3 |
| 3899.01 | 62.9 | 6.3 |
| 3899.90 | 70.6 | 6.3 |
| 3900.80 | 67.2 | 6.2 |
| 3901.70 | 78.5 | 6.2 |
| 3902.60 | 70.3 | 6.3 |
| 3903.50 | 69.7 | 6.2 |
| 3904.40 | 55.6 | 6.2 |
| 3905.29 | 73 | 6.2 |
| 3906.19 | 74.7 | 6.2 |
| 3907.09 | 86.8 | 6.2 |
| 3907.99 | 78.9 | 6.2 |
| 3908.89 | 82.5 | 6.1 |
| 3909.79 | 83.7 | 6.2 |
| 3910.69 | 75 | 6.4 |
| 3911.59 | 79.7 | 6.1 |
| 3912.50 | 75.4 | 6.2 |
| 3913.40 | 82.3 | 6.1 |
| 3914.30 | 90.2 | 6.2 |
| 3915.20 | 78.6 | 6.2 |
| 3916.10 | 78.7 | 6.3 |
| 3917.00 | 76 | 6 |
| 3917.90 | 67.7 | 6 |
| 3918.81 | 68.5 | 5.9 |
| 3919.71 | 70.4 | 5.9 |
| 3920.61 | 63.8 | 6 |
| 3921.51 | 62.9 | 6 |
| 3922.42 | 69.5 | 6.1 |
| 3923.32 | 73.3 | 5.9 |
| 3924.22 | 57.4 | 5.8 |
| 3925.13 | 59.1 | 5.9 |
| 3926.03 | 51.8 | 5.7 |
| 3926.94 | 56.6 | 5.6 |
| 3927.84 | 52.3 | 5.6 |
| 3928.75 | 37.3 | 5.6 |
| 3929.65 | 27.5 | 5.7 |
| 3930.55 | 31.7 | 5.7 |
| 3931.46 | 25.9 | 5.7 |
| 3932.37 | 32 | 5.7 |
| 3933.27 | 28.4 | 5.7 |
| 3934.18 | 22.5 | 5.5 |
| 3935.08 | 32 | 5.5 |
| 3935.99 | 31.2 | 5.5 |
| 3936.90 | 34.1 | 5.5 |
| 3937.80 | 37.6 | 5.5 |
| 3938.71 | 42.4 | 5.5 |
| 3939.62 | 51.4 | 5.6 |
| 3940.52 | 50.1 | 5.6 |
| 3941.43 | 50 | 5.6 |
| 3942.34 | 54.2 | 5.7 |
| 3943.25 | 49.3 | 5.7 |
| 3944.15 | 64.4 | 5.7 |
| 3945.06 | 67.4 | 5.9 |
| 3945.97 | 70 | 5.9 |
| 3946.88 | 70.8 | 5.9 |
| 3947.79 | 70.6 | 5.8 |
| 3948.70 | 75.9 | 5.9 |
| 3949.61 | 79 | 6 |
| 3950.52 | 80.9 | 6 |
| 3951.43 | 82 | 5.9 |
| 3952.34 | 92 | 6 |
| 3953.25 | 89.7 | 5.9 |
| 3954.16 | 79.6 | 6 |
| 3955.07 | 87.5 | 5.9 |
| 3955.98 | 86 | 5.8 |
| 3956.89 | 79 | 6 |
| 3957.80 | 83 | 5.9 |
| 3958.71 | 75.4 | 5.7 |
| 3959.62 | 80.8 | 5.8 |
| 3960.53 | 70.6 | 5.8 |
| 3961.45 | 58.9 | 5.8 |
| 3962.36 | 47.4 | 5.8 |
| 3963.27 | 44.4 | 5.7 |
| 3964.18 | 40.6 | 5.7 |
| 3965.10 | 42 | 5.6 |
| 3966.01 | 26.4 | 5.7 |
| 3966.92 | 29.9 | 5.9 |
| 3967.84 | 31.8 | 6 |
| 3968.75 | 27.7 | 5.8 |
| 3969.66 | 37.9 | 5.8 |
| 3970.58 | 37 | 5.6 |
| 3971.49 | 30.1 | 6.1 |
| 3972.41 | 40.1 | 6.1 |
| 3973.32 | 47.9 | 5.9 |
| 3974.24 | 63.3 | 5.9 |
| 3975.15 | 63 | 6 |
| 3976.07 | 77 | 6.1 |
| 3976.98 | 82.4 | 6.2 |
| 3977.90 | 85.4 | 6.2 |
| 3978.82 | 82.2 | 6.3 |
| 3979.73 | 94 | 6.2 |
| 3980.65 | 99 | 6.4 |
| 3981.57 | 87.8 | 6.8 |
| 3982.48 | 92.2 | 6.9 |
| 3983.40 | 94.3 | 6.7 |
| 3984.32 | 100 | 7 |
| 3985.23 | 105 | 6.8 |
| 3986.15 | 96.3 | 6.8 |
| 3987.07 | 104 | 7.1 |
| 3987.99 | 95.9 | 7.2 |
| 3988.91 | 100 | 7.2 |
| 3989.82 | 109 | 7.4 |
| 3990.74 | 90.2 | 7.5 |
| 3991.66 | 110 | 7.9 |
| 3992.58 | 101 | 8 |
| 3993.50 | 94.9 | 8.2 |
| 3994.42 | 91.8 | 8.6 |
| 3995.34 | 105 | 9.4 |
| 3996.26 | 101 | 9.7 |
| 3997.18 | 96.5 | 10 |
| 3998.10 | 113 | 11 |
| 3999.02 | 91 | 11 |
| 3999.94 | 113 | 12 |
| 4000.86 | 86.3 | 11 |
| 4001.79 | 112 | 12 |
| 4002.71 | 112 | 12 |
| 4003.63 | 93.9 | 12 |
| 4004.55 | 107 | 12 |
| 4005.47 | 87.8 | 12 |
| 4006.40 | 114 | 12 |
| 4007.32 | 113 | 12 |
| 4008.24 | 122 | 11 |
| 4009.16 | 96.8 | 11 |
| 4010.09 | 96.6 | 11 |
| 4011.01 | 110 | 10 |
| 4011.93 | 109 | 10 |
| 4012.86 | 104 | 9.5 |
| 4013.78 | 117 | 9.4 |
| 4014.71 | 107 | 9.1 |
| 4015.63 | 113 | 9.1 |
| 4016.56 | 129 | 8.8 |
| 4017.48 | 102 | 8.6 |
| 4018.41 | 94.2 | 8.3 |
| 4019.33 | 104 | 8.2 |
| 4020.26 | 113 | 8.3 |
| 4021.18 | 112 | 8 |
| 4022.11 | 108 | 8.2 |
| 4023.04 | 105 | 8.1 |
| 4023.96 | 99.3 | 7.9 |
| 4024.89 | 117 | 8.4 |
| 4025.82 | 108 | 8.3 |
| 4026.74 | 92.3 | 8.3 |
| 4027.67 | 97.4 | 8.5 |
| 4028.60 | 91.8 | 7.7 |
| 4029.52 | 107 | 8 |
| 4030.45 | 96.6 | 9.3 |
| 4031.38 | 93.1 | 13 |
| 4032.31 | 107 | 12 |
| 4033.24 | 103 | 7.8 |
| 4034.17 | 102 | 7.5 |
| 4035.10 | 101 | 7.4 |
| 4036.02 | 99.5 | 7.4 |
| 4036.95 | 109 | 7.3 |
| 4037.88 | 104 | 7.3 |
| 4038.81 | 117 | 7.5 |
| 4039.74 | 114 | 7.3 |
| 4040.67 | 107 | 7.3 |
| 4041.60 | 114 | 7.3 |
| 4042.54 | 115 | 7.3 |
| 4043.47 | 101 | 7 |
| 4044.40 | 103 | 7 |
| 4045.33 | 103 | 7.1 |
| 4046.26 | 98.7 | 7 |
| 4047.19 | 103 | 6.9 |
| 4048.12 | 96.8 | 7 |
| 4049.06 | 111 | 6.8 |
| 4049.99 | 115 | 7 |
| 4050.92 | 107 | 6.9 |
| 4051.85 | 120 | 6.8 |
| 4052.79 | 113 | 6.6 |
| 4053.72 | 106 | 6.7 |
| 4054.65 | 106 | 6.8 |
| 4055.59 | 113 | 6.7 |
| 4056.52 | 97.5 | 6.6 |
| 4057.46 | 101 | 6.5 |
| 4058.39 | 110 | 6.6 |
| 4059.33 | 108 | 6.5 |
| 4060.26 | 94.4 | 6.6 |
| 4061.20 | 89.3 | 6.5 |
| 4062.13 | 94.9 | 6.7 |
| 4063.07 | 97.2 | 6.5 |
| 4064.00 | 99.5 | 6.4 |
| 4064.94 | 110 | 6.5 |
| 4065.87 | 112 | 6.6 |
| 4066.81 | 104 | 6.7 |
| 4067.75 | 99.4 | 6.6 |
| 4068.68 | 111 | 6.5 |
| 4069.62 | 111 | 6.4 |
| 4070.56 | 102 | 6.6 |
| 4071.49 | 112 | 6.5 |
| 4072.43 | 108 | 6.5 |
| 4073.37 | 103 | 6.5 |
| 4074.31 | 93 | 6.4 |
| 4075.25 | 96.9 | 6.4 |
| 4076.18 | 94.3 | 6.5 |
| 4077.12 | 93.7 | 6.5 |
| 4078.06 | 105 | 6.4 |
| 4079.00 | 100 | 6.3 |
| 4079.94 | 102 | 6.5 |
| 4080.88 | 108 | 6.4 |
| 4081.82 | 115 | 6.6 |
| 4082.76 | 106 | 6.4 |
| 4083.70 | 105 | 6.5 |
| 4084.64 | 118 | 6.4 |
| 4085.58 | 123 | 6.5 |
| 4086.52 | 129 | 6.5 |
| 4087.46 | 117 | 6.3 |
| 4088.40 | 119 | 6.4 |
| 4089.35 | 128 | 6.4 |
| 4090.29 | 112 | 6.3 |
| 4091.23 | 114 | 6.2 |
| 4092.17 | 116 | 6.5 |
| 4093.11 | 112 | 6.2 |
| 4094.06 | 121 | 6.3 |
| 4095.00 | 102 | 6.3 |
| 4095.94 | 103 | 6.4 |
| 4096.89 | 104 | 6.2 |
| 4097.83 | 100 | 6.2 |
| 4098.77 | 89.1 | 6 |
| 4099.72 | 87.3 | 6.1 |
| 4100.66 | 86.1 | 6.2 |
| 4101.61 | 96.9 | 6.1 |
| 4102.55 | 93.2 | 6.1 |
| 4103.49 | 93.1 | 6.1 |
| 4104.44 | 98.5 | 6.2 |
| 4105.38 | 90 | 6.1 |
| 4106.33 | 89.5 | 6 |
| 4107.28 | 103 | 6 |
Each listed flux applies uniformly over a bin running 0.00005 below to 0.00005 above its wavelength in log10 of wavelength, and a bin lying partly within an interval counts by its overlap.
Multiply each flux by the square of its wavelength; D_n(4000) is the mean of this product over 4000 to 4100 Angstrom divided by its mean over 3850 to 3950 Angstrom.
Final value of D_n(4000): 1.93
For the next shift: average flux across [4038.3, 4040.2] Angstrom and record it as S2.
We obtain 115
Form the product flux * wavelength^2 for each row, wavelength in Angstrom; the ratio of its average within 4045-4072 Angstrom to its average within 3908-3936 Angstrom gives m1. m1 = 1.9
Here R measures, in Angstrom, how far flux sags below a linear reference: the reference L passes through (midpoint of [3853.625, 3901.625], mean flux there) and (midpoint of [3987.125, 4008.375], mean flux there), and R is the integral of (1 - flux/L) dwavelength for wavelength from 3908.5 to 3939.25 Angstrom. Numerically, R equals 7.1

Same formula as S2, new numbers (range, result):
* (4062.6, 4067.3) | 104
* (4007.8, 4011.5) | 106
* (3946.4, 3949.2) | 72.4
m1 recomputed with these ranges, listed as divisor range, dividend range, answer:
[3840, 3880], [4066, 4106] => 2.26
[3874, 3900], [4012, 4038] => 1.84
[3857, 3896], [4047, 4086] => 2.05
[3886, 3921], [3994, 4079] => 1.56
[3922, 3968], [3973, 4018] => 1.79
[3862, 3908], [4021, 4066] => 1.86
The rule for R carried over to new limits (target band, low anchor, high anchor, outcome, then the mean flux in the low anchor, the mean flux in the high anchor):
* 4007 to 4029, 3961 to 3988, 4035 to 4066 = -4.7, 65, 106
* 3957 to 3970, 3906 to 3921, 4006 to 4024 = 5.9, 77.3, 109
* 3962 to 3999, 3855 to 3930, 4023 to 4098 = 4.4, 62.2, 106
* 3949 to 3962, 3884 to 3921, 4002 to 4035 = 1.0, 70.9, 105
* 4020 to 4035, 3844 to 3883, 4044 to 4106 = -1.6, 53.3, 105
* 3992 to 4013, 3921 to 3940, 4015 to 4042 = -3.3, 43.7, 106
